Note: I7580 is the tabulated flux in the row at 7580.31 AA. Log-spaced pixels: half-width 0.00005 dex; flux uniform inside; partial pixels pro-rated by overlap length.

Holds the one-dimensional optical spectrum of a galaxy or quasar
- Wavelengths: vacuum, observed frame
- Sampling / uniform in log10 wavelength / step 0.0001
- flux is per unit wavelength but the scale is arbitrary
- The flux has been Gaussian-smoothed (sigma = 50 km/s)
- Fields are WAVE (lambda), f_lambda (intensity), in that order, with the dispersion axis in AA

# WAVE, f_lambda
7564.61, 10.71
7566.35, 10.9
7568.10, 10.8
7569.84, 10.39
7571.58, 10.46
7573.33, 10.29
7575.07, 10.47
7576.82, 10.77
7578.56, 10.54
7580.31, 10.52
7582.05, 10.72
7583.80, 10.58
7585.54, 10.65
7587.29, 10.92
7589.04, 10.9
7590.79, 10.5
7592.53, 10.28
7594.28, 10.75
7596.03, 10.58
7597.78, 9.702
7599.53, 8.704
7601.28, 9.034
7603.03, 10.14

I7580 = 10.52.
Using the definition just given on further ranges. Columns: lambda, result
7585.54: 10.65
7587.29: 10.92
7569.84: 10.39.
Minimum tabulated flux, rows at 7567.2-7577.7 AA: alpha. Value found 10.29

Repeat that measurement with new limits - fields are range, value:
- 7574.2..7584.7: 10.47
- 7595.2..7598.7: 9.702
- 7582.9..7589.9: 10.58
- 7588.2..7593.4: 10.28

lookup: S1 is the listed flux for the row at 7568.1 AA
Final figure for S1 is 10.8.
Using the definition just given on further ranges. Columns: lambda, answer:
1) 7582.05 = 10.72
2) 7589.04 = 10.9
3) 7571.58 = 10.46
